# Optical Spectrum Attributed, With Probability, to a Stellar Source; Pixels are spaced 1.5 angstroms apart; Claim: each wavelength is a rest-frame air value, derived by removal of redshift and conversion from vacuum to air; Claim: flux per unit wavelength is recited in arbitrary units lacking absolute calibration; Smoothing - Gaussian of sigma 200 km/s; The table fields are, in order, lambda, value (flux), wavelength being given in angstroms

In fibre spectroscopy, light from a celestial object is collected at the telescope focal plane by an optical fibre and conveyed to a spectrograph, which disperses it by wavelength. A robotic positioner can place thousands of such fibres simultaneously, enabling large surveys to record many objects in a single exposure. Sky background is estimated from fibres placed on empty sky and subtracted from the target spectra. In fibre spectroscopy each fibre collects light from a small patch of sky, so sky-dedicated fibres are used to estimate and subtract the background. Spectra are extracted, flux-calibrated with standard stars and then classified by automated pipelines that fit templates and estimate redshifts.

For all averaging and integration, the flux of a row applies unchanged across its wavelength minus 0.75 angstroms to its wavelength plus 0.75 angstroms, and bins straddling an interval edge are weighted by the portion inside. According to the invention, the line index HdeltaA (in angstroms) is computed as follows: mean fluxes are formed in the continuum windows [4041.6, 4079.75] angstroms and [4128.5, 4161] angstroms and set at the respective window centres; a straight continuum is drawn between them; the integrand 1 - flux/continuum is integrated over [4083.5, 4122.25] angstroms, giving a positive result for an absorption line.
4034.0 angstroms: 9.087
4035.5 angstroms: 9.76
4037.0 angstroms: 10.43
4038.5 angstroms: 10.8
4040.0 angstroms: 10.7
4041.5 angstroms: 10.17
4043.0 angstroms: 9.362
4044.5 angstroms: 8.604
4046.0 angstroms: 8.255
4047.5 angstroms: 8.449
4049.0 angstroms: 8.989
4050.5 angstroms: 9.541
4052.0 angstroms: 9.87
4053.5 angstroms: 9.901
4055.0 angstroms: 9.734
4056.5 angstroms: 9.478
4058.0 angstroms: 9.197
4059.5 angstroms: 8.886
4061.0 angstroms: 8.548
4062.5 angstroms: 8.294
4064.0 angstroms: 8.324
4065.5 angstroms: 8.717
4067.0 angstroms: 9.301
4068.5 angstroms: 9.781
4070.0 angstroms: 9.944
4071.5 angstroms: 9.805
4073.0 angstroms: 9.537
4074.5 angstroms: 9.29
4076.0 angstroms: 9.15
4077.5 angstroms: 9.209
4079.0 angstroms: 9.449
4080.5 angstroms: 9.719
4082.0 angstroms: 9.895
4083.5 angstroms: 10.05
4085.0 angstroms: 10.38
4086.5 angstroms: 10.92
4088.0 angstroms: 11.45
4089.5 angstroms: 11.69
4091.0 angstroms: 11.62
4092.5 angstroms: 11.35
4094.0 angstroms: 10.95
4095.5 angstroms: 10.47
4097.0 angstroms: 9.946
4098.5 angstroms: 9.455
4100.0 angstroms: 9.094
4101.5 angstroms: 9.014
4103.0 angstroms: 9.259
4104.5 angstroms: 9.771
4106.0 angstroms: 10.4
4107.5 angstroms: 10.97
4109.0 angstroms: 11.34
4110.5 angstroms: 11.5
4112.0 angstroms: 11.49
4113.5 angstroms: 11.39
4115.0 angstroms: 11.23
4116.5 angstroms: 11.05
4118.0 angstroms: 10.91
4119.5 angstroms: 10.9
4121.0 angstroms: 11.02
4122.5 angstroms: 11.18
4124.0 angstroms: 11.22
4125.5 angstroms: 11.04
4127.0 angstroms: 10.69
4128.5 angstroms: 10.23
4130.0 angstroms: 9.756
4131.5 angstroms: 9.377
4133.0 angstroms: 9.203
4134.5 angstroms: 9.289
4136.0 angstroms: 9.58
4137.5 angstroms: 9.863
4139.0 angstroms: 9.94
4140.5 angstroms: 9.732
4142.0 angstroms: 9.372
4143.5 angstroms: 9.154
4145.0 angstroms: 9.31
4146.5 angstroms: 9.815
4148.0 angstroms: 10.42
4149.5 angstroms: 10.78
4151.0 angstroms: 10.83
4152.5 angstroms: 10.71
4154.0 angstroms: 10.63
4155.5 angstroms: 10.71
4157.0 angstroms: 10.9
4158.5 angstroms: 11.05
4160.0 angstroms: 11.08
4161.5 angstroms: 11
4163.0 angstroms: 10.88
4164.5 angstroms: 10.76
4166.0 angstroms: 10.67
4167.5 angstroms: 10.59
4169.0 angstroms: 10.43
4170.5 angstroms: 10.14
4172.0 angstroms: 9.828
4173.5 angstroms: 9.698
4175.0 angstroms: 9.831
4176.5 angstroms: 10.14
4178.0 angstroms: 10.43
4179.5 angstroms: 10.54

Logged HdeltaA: -4.2 angstroms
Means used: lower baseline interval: 9.2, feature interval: 10.7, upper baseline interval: 10.1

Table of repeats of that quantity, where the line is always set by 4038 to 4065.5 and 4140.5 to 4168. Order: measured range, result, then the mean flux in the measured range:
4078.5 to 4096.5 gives -1.8 angstroms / 10.7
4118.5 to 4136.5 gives -0.3 angstroms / 10.3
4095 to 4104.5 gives 0.3 angstroms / 9.53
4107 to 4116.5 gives -1.3 angstroms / 11.3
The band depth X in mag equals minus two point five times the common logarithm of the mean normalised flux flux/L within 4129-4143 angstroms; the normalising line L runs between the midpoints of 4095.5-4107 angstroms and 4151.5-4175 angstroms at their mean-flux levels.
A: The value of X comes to 0.07 mag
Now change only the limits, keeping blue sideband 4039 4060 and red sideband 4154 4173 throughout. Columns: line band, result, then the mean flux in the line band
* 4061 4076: 0.05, 9.18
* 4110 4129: -0.09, 11.1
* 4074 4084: 0.02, 9.53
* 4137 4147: 0.09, 9.59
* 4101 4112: -0.04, 10.4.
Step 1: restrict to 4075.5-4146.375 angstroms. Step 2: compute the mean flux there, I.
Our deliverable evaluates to 10.3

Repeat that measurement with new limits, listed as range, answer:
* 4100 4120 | 10.6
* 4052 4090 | 9.62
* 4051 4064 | 9.19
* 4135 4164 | 10.3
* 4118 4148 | 10.1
